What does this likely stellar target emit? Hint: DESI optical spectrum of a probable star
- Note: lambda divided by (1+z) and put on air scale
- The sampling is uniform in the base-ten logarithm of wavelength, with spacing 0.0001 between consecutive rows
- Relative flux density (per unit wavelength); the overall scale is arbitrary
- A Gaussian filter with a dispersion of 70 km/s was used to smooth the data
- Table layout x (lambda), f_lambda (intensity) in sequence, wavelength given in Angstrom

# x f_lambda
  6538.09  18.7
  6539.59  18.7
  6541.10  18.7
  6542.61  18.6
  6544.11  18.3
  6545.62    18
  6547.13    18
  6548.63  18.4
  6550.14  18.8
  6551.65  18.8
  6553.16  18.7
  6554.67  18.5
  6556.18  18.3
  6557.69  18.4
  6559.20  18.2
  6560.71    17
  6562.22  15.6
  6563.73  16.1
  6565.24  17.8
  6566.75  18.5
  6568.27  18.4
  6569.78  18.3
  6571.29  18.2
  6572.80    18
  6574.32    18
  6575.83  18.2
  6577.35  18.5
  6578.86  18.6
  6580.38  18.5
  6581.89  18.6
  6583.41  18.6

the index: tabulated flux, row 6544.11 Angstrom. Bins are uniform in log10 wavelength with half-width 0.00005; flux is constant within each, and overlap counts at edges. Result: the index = 18.3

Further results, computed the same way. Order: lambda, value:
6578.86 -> 18.6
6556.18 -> 18.3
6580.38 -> 18.5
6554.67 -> 18.5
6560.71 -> 17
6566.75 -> 18.5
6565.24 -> 17.8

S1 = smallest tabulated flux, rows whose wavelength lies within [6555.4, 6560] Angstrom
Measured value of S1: 18.2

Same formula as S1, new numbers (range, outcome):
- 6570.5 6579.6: 18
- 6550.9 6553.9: 18.7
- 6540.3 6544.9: 18.3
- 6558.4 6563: 15.6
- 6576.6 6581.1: 18.5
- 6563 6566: 16.1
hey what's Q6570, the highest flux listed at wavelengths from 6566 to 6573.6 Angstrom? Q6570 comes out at 18.5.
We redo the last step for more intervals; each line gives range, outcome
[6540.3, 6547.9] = 18.7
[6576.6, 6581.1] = 18.6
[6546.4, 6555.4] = 18.8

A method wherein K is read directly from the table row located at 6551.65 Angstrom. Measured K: 18.8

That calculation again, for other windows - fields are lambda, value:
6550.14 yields 18.8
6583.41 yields 18.6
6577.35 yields 18.5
